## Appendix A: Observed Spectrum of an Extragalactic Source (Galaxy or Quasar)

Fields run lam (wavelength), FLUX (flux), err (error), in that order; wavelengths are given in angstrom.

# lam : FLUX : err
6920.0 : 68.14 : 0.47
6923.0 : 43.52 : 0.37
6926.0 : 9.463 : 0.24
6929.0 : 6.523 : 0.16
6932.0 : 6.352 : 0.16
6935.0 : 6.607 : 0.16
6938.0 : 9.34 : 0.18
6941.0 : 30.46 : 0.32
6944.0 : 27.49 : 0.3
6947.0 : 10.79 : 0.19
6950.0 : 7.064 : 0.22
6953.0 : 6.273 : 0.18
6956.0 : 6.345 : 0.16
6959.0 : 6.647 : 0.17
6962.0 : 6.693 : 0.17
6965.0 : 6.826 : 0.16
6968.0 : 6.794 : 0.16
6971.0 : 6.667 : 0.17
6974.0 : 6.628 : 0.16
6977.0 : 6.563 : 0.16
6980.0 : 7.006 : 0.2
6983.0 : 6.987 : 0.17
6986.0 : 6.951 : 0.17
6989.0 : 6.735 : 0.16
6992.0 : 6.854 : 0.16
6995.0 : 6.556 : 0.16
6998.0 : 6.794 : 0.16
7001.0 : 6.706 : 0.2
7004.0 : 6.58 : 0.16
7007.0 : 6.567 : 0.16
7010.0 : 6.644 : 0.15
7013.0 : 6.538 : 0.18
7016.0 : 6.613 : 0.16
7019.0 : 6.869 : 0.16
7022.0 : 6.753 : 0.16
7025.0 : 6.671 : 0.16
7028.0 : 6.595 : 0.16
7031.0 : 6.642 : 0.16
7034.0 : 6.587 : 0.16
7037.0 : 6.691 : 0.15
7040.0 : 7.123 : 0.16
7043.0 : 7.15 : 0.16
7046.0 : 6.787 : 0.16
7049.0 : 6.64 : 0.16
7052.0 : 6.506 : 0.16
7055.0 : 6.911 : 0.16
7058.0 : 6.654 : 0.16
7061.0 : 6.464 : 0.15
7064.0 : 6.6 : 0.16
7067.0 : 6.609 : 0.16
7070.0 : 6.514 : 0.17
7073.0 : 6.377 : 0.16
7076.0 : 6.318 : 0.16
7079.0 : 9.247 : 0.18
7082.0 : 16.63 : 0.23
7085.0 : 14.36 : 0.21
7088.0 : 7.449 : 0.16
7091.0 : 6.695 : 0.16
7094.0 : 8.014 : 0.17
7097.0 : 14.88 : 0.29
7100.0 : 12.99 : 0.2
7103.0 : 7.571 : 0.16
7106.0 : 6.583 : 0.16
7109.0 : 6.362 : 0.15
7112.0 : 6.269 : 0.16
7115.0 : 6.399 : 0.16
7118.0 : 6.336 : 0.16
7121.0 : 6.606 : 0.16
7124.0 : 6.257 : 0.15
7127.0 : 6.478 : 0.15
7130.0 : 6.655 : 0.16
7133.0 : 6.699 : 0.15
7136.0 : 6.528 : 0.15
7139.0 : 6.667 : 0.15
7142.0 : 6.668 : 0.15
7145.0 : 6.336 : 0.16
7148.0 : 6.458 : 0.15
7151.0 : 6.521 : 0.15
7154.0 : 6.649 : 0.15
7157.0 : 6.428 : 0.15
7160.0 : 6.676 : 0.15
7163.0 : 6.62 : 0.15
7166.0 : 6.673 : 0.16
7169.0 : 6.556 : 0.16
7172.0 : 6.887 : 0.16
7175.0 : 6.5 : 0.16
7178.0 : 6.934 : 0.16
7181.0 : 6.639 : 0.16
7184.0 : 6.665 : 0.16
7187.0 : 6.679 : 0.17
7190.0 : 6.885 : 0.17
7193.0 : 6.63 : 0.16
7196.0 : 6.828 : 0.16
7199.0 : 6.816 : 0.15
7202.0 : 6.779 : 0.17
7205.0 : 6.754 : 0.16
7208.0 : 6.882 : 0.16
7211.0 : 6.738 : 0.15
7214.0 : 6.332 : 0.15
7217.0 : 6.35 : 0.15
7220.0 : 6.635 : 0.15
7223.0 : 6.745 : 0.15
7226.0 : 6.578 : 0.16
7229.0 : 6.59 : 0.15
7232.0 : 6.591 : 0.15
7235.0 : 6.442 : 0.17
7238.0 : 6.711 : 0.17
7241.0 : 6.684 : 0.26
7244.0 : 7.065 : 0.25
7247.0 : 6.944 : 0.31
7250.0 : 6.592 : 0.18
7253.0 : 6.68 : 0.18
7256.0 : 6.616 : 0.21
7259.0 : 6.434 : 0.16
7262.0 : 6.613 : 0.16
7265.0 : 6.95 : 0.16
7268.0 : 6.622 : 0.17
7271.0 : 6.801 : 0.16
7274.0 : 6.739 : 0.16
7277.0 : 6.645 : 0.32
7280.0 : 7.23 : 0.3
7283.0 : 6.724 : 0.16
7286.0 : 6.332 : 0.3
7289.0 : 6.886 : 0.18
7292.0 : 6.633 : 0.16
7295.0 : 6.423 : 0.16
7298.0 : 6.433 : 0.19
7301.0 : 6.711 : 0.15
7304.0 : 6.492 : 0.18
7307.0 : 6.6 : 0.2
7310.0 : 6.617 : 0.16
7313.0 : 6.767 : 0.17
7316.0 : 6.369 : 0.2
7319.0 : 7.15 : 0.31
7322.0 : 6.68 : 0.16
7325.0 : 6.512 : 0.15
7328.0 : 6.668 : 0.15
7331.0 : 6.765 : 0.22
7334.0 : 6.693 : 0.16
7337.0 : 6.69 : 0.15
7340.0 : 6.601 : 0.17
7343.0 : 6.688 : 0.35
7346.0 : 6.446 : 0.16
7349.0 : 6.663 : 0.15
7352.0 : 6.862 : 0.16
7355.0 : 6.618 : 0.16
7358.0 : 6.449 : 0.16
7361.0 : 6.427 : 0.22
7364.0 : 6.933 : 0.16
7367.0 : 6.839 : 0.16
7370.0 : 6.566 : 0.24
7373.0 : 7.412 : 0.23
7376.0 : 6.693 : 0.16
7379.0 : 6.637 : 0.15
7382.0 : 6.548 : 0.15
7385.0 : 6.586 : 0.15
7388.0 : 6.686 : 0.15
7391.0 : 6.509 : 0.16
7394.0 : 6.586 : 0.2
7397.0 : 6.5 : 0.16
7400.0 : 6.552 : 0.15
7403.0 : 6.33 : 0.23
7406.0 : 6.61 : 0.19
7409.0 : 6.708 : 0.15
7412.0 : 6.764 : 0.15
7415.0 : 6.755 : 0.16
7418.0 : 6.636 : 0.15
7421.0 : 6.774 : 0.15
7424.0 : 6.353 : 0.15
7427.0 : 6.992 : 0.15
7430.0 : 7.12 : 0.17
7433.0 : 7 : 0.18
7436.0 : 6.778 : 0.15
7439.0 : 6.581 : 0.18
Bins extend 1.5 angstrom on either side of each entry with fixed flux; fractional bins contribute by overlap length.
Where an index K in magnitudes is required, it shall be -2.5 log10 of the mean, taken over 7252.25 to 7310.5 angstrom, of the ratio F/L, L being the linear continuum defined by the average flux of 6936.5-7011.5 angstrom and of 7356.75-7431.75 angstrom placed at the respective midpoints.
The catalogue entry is 0.090 mag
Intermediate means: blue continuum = 8.76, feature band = 6.66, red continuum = 6.68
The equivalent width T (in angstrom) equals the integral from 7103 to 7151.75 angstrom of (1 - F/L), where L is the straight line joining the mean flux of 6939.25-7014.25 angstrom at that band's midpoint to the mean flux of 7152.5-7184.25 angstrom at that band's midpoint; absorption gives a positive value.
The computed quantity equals 3.9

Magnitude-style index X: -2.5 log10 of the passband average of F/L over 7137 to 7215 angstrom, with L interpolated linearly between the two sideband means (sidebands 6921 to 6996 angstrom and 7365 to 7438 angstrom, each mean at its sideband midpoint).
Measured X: 0.30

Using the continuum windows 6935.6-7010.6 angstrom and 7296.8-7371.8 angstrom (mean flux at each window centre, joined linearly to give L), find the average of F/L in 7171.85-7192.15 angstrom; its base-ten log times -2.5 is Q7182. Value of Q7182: 0.12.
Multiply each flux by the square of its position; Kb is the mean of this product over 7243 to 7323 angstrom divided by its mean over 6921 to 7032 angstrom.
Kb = 0.78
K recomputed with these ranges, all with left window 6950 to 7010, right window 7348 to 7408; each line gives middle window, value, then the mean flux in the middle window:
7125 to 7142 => 0.01 mag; 6.6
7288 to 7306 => 0.01 mag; 6.59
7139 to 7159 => 0.03 mag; 6.53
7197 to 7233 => 0.00 mag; 6.65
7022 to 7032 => 0.01 mag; 6.65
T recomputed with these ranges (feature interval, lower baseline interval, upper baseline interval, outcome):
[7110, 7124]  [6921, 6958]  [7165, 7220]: 4.19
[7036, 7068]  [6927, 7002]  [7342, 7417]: 6.07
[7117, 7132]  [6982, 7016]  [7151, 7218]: 0.47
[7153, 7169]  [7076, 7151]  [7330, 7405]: 2.45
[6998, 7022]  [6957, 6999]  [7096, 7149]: 0.77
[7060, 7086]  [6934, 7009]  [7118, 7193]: -4.10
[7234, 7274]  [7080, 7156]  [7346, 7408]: 3.09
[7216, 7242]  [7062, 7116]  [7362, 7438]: 3.97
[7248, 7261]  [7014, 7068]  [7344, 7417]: 0.16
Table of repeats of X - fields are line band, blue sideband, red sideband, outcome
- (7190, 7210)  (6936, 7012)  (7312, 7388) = 0.11 mag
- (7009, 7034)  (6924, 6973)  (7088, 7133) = 0.34 mag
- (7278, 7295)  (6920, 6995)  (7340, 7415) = 0.15 mag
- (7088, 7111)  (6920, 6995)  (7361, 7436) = 0.13 mag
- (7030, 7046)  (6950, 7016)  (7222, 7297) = -0.02 mag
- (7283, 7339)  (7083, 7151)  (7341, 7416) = 0.05 mag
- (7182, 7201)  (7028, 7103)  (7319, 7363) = 0.11 mag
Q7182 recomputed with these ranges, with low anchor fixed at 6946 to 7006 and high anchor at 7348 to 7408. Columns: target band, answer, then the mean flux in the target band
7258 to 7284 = -0.01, 6.76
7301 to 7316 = 0.01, 6.6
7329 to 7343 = 0.00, 6.69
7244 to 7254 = -0.01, 6.79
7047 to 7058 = 0.03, 6.69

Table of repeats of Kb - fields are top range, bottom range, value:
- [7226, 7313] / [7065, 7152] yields 0.89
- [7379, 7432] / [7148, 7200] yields 1.06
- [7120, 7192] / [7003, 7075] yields 1.02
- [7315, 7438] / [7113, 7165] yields 1.09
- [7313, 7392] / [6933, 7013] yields 0.86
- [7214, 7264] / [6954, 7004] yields 1.06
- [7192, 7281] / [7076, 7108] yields 0.68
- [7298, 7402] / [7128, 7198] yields 1.06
